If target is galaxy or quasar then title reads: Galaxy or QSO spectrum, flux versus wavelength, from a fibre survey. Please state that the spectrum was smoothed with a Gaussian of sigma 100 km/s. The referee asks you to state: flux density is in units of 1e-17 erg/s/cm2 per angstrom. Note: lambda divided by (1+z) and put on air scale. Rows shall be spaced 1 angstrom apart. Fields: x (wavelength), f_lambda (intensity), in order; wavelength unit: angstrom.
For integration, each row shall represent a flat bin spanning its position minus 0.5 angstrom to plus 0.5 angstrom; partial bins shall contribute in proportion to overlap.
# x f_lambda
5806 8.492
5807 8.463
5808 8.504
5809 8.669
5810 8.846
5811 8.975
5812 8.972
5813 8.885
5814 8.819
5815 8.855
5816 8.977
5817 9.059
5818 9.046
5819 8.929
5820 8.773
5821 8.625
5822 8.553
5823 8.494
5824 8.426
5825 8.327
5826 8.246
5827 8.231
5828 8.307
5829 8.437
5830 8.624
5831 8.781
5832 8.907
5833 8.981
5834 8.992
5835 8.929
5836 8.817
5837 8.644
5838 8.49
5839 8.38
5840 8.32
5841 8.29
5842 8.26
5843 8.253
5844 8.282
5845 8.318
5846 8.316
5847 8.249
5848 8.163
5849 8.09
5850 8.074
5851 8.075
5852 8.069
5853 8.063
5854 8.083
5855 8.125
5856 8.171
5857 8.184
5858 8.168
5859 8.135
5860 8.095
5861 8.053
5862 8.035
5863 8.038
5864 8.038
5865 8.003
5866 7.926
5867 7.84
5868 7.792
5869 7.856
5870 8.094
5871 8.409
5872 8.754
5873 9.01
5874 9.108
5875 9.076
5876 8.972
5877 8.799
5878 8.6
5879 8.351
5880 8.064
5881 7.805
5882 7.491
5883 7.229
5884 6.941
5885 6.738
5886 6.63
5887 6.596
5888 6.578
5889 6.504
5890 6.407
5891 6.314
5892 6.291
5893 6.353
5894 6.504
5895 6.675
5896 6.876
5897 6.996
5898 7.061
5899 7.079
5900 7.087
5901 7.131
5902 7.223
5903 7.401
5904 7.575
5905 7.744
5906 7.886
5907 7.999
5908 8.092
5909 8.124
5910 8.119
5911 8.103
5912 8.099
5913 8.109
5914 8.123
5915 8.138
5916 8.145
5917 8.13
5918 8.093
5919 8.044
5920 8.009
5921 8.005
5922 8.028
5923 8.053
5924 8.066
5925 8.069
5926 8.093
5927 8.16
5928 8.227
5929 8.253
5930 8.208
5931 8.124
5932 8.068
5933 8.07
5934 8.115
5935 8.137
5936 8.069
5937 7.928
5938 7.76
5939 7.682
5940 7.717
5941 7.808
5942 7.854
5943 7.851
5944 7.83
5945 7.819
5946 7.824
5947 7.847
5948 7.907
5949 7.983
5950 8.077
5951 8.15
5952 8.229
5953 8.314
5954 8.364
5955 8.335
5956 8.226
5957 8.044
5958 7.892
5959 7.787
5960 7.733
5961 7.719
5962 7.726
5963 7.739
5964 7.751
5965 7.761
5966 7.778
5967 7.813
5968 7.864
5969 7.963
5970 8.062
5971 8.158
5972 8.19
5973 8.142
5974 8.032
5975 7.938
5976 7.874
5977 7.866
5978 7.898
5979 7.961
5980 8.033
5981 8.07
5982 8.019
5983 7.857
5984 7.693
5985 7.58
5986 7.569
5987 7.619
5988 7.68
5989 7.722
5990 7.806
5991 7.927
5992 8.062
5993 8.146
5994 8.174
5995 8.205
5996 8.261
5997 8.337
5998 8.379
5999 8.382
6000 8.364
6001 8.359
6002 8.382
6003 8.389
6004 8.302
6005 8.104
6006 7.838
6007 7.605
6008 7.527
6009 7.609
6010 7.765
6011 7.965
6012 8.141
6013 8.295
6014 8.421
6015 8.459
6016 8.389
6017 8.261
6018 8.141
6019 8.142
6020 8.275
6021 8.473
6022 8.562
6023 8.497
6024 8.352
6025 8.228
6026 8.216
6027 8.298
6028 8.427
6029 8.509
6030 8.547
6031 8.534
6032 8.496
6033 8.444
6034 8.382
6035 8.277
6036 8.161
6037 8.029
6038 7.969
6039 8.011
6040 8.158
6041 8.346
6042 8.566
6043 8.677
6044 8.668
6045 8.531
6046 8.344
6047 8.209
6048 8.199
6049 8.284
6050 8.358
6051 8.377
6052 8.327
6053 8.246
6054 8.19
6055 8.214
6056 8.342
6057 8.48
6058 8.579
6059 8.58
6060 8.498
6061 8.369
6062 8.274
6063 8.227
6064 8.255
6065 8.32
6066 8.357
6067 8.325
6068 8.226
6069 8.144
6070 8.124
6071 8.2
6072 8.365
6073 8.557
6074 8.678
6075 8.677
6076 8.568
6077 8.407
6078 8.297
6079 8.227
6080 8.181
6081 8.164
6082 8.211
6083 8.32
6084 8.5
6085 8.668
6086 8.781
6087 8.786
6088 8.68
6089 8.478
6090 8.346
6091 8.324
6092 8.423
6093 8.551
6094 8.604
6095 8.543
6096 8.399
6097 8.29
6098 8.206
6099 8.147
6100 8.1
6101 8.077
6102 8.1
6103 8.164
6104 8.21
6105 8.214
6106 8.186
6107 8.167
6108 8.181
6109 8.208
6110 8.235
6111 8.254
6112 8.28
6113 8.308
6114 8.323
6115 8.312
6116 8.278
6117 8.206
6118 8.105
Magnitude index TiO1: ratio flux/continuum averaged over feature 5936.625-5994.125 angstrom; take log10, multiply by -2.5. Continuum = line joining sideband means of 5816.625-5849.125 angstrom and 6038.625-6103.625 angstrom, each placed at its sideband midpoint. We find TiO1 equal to 0.070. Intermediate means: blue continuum 8.53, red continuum 8.37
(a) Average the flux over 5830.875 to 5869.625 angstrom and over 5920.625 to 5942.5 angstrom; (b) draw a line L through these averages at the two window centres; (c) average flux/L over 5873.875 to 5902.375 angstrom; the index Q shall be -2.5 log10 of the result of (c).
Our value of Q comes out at 0.12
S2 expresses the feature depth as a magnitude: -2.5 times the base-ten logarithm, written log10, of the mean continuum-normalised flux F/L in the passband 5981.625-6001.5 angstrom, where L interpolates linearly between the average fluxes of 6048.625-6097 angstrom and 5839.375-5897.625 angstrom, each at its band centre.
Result 0.02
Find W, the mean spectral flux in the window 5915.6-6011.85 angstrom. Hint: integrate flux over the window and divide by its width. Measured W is 7.99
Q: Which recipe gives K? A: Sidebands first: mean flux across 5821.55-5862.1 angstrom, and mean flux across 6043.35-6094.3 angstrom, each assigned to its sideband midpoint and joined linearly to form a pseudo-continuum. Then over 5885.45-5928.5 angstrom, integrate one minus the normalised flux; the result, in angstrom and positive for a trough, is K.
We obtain 4.41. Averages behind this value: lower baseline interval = 8.36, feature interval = 7.51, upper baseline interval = 8.39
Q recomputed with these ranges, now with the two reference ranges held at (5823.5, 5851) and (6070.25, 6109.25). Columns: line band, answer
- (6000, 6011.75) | 0.05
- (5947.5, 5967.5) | 0.06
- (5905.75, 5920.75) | 0.04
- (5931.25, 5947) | 0.07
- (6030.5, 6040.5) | 0.02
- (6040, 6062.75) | 0.00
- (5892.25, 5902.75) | 0.22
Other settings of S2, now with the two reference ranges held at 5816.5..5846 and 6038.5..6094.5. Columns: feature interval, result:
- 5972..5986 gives 0.07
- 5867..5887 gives 0.06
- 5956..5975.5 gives 0.07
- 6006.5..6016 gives 0.06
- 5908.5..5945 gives 0.06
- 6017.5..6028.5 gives 0.01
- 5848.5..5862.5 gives 0.06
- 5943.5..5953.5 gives 0.06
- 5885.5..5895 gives 0.30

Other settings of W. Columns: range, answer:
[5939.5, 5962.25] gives 7.96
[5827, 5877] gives 8.35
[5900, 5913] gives 7.78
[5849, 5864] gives 8.1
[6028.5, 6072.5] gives 8.33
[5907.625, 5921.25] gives 8.1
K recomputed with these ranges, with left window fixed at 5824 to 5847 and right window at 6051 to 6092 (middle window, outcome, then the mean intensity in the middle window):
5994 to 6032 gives 0.8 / 8.24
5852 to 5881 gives 0.7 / 8.27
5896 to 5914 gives 1.8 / 7.63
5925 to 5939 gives 0.6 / 8.08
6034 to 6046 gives 0.1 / 8.31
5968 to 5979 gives 0.6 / 8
